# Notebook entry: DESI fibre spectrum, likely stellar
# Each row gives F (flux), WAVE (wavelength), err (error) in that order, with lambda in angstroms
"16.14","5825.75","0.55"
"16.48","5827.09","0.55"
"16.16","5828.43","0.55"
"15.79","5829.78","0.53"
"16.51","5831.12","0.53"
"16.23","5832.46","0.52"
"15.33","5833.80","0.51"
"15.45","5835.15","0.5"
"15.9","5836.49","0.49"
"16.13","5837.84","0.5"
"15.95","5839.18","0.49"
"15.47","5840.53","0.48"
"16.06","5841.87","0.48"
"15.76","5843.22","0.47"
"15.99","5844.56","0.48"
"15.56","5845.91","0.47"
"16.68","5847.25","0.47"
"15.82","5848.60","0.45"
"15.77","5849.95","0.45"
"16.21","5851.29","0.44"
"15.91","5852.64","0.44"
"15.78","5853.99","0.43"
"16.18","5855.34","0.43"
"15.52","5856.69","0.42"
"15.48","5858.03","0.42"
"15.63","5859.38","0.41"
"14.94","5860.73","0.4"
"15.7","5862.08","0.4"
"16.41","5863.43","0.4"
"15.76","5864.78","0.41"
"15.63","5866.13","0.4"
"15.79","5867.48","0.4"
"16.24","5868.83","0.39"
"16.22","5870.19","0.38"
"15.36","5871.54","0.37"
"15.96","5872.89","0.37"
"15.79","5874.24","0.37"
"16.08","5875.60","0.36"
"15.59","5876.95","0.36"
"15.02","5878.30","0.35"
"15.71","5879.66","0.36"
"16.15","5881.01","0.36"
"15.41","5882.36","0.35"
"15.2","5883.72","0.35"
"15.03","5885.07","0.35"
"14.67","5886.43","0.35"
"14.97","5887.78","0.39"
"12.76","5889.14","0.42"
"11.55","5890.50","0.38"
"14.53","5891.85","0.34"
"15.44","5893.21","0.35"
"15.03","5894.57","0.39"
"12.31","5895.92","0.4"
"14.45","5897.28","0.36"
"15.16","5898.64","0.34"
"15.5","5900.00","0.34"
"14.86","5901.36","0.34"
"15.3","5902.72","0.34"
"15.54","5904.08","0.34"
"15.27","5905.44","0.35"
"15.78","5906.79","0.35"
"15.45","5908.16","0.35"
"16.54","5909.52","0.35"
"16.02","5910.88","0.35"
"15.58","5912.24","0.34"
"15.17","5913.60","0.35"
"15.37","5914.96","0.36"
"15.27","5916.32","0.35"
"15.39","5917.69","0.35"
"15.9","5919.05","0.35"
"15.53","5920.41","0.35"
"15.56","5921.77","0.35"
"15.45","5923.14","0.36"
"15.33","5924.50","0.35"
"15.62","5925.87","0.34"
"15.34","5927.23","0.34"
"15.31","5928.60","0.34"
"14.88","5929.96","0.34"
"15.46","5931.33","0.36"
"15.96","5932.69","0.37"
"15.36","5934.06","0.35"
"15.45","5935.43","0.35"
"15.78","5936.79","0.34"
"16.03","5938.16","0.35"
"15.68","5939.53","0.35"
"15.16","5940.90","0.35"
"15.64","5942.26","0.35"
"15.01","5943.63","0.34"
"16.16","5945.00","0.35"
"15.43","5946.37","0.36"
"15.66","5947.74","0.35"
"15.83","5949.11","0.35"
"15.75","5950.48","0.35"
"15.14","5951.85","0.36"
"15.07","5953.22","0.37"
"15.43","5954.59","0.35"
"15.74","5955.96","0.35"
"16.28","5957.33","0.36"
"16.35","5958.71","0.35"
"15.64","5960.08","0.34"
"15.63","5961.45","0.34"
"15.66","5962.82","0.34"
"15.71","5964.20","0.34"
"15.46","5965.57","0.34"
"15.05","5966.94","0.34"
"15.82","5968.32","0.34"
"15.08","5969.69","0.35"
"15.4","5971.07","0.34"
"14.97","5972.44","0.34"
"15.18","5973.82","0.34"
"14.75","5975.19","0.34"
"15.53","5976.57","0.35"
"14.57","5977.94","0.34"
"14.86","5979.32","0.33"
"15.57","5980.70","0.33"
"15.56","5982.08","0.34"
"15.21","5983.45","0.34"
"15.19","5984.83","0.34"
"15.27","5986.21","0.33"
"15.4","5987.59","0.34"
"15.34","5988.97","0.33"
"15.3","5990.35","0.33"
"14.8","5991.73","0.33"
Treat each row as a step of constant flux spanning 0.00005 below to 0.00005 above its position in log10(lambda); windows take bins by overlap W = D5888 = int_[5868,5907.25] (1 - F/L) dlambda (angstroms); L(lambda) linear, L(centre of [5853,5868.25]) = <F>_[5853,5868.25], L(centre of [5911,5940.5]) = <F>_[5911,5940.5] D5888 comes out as 1.4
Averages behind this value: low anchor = 15.7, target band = 15.1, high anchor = 15.5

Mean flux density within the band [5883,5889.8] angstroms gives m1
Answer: 14.5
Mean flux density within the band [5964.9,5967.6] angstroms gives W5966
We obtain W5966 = 15.3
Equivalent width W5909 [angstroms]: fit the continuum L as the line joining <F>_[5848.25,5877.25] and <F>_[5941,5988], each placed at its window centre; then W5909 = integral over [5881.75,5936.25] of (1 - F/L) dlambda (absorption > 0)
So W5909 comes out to 1.8 angstroms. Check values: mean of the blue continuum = 15.8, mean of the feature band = 15.1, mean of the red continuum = 15.4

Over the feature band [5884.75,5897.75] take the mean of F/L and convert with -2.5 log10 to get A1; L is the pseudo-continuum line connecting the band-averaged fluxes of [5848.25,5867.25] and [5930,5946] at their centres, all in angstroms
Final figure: 0.12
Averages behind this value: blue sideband 15.8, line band 14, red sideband 15.6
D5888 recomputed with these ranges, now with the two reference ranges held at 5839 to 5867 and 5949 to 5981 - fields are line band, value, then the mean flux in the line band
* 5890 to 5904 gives 1.04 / 14.5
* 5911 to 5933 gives 0.18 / 15.5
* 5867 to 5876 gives -0.09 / 15.9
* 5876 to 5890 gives 0.61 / 15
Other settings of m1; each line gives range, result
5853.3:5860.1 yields 15.7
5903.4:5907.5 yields 15.5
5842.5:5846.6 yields 15.8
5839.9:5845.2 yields 15.8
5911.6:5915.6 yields 15.4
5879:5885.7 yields 15.5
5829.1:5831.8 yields 16.1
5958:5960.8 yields 16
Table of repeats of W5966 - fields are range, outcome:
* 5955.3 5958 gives 16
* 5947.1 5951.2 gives 15.7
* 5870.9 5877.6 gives 15.8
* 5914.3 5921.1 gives 15.5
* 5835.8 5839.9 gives 16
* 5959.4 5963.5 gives 15.7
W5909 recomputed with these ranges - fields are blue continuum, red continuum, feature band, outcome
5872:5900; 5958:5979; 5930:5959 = -0.7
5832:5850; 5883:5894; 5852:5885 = -1.7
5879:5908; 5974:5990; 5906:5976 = -2.4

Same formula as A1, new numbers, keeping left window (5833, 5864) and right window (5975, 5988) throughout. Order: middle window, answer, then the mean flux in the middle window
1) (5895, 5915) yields 0.02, 15.2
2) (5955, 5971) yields -0.03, 15.7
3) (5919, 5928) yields 0.00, 15.5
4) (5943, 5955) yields -0.01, 15.5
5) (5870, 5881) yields 0.00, 15.7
